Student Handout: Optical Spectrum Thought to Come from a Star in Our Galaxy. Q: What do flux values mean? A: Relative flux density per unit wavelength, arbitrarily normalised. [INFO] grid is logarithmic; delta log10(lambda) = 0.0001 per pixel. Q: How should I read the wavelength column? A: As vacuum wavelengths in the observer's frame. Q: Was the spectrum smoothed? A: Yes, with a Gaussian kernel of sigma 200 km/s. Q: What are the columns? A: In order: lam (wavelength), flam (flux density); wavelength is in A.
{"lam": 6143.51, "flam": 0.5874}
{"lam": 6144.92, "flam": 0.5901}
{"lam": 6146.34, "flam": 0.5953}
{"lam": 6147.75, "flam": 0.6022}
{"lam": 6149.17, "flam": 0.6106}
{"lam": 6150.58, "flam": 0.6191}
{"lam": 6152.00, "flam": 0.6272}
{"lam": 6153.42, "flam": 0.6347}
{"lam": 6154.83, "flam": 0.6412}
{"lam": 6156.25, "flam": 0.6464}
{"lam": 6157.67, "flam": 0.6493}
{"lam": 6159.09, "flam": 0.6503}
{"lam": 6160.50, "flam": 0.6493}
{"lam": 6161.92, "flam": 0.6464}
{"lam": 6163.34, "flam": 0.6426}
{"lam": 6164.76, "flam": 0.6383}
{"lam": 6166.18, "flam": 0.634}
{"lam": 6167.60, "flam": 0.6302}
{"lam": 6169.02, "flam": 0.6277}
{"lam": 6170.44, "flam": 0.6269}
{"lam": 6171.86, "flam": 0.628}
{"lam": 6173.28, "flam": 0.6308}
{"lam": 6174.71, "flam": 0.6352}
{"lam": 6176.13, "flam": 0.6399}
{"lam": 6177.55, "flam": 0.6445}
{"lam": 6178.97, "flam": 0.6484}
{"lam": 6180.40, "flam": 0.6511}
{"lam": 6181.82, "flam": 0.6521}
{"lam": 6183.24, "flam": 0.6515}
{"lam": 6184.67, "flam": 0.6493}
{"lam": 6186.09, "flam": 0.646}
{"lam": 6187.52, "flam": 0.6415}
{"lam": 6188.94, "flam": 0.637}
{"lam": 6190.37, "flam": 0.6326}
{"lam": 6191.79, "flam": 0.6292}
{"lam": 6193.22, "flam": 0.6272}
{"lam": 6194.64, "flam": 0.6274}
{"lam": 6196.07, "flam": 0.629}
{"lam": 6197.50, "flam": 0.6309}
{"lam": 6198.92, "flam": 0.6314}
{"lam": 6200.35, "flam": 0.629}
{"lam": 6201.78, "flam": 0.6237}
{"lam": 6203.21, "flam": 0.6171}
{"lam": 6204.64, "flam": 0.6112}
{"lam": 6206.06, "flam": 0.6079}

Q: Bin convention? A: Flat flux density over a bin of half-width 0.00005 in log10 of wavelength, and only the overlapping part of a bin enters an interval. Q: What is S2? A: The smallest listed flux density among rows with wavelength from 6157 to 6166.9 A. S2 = 0.634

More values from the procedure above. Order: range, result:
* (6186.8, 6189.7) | 0.637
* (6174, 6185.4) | 0.6352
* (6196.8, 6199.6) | 0.6309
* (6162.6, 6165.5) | 0.6383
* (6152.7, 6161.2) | 0.6347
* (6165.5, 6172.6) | 0.6269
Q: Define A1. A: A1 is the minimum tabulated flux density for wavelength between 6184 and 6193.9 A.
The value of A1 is 0.6272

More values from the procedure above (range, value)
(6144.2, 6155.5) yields 0.5901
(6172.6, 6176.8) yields 0.6308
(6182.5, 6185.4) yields 0.6493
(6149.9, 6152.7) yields 0.6191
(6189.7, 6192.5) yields 0.6292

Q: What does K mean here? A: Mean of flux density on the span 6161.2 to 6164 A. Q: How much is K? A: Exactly 0.644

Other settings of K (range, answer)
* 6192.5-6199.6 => 0.629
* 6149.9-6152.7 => 0.622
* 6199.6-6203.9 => 0.622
